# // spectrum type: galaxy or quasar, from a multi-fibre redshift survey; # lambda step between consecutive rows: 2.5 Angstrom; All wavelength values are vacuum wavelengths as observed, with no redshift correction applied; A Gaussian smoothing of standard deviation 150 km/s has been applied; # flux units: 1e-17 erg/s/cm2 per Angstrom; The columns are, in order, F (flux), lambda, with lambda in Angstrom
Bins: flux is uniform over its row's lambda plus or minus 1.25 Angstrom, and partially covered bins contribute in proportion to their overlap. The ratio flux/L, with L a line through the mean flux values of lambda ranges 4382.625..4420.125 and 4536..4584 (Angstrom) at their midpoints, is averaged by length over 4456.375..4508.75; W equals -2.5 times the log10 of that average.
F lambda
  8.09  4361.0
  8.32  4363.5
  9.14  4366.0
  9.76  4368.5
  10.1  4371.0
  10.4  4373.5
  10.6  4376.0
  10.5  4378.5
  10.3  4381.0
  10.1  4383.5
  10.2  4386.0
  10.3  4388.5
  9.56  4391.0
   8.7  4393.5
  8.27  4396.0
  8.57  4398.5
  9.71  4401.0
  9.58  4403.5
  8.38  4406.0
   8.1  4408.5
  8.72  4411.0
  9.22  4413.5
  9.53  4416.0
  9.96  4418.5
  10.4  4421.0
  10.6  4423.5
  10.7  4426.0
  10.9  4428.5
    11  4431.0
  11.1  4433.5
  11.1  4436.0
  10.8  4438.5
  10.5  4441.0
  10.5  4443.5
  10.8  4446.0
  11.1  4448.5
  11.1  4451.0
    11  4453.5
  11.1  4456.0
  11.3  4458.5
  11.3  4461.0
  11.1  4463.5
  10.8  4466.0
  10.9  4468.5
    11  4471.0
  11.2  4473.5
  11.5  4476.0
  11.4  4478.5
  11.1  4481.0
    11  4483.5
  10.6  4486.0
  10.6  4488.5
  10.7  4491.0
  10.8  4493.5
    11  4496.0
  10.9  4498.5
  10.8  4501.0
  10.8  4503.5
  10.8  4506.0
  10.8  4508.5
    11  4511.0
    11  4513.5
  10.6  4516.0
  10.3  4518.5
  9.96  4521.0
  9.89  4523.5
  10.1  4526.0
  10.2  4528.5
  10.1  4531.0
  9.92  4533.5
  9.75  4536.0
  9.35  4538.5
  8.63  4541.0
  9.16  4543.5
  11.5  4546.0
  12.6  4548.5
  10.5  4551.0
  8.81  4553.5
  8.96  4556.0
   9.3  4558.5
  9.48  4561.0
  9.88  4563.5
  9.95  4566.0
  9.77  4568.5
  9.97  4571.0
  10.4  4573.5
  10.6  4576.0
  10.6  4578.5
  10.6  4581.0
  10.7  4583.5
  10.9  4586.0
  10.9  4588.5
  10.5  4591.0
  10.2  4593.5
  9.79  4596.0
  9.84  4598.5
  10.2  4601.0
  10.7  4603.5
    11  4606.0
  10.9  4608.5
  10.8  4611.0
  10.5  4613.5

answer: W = -0.14 mag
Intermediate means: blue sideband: 9.26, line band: 11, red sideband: 10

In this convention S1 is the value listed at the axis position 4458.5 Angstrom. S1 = 11.3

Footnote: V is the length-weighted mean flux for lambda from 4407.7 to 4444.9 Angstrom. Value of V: 10.2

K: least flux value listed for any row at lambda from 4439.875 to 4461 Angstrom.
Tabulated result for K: 10.5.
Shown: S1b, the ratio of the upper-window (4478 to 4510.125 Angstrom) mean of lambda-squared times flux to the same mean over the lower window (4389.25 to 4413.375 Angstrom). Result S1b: 1.27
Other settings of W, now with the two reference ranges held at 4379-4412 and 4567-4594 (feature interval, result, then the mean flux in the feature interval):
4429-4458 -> -0.14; 10.9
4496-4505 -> -0.09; 10.9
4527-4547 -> 0.04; 9.81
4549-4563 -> 0.08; 9.61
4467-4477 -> -0.14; 11.1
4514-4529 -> -0.01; 10.2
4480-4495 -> -0.10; 10.8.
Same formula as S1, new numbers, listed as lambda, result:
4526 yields 10.1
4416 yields 9.53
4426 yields 10.7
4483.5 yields 11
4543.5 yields 9.16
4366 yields 9.14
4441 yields 10.5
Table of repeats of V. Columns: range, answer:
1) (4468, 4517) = 10.9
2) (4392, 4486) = 10.4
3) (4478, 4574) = 10.3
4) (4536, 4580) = 9.97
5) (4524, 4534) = 10.1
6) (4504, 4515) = 10.9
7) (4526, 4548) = 9.94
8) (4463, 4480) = 11.1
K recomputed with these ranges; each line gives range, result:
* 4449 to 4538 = 9.75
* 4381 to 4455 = 8.1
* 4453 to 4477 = 10.8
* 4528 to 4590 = 8.63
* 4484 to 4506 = 10.6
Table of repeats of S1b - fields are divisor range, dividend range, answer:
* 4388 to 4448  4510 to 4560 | 1.07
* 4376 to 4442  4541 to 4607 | 1.11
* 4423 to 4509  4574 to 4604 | 1.01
